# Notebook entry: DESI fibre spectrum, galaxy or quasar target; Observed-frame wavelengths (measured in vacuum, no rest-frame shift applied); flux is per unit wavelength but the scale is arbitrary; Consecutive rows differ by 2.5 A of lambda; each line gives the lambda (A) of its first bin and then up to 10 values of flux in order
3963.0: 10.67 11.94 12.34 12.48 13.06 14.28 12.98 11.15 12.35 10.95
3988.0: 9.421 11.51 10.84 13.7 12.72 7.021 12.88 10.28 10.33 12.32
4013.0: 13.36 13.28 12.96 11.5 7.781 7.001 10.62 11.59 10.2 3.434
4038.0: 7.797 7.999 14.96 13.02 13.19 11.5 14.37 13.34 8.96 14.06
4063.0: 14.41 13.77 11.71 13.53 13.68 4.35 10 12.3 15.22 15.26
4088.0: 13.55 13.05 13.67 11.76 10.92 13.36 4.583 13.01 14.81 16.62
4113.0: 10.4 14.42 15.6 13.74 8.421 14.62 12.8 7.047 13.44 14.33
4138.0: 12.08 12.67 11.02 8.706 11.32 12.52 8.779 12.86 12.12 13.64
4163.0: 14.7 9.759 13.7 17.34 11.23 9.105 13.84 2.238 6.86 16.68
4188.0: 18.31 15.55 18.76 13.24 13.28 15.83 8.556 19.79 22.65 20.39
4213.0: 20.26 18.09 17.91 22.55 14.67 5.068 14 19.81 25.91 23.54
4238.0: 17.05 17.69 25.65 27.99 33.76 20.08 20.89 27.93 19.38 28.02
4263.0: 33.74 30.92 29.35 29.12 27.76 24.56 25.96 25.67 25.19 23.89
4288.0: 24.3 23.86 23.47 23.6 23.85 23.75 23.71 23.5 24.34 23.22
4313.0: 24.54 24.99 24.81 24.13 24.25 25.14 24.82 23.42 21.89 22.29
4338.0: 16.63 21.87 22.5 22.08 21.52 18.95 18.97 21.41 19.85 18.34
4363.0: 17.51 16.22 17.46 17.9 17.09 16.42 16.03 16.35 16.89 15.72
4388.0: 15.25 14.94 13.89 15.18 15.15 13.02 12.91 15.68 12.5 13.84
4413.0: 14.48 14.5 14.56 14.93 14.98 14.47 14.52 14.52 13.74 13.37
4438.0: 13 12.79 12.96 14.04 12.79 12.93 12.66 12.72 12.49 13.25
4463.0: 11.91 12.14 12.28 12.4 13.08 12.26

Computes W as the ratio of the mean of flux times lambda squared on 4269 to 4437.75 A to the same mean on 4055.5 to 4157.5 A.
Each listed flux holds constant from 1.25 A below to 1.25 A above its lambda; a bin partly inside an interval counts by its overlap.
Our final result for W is 1.8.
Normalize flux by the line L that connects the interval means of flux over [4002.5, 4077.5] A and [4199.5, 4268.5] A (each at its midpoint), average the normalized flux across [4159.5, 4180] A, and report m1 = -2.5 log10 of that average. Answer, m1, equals 0.40 mag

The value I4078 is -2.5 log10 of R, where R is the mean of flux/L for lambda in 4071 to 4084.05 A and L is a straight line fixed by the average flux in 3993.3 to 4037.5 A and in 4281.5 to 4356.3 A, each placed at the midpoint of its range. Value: 0.18 mag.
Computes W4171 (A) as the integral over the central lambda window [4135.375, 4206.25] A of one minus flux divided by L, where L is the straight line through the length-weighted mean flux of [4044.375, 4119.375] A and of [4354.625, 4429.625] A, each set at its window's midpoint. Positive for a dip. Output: 4.6 A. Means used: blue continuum 12.6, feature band 12.6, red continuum 15.7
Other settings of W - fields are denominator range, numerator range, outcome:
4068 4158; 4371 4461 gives 1.36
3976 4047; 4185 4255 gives 1.93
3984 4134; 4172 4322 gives 1.97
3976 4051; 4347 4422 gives 1.76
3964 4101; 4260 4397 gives 2.16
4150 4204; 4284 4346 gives 1.97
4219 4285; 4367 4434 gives 0.68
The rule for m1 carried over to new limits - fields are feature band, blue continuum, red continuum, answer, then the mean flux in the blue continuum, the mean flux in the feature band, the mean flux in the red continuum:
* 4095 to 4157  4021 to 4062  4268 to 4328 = 0.259 mag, 10.7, 12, 24.8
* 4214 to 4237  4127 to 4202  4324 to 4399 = -0.239 mag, 12.4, 18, 18.8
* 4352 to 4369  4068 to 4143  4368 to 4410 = -0.227 mag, 12.4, 18.5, 15.3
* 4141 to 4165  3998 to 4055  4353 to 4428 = 0.079 mag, 10.9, 11.7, 15.8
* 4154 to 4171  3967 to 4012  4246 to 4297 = 0.480 mag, 11.7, 13.2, 26.1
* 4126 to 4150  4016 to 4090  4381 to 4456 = 0.044 mag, 11.5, 11.6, 14.1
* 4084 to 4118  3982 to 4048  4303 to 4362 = 0.087 mag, 10.8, 12.8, 22.3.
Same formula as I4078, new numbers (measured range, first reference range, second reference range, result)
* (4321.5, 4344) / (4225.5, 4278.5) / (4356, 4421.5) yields -0.169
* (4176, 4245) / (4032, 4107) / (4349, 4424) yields -0.212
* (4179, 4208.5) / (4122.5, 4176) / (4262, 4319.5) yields 0.164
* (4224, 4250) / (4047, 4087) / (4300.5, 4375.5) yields -0.155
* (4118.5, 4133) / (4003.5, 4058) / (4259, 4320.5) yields 0.359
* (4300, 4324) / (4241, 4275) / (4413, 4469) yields -0.053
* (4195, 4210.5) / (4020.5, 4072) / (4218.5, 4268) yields 0.257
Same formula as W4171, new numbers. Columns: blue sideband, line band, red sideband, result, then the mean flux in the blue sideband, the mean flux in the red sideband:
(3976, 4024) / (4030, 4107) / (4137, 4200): 1.2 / 11.5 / 12.5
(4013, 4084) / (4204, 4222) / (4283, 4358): -1.6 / 11.3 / 22.9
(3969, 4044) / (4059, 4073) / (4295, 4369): -0.4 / 11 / 22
